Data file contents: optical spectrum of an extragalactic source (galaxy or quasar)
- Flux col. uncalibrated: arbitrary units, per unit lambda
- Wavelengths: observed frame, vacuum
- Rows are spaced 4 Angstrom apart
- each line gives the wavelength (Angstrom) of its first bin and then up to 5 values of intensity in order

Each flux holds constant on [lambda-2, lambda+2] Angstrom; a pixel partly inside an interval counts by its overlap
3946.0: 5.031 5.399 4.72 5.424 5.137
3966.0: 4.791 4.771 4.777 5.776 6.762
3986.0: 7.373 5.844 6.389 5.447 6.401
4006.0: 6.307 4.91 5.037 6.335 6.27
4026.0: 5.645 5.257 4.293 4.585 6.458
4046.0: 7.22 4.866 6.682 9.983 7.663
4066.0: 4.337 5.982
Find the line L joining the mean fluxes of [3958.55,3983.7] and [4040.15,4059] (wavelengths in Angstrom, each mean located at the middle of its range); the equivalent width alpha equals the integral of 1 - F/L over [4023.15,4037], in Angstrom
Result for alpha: 3.0 Angstrom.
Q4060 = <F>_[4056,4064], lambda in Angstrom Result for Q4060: 8.82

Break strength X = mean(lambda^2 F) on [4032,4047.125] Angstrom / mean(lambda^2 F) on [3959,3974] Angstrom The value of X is 1.2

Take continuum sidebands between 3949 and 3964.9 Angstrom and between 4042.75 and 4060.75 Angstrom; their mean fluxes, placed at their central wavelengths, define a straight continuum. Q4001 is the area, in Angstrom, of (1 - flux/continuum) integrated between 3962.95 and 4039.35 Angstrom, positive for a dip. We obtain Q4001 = 5.1 Angstrom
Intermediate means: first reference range 5.13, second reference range 7.16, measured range 5.63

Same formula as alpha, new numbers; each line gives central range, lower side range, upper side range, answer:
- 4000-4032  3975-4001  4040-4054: 2.37 Angstrom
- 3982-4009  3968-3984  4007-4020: -3.77 Angstrom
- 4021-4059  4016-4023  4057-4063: 7.90 Angstrom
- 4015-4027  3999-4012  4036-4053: -0.40 Angstrom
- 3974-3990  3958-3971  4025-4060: -3.22 Angstrom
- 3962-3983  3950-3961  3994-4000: 0.44 Angstrom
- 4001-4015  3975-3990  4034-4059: 1.57 Angstrom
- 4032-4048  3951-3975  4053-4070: 2.37 Angstrom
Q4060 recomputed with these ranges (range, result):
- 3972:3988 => 6.17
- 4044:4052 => 6.04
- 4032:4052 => 5.48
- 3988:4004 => 6.02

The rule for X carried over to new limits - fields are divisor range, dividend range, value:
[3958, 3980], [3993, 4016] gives 1.15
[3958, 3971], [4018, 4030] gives 1.22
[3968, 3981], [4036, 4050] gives 1.17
